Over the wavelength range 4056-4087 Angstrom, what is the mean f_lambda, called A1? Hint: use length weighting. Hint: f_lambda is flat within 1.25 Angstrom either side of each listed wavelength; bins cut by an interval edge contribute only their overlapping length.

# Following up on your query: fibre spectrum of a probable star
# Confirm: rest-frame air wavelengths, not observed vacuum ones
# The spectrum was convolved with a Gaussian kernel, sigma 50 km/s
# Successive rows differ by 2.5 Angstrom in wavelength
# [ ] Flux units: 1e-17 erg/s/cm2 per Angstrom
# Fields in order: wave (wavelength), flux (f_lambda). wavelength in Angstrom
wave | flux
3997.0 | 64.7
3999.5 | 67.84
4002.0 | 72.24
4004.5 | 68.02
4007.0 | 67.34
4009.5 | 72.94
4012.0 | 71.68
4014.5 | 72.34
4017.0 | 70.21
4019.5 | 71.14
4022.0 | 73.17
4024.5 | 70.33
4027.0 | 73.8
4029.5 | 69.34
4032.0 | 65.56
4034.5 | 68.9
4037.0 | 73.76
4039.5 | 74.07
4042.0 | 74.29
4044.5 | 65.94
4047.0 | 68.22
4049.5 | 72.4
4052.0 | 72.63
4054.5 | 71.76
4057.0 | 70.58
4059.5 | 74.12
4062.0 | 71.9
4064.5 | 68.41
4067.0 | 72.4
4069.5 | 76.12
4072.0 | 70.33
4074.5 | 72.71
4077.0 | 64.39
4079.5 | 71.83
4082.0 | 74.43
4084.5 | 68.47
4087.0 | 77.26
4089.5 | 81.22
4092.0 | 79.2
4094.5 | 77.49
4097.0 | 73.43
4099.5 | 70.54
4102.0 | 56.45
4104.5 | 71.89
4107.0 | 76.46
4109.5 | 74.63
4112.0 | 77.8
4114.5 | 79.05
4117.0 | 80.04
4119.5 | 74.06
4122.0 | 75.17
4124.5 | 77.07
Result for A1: 71.6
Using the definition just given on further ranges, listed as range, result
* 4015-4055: 71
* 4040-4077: 71.4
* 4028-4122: 72.5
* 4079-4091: 74.9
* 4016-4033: 70.6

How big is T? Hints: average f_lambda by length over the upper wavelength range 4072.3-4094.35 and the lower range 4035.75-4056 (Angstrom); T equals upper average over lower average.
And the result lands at 1.03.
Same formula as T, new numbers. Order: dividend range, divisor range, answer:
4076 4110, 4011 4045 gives 1.02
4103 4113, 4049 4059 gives 1.04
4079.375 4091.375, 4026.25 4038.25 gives 1.07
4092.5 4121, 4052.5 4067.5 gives 1.03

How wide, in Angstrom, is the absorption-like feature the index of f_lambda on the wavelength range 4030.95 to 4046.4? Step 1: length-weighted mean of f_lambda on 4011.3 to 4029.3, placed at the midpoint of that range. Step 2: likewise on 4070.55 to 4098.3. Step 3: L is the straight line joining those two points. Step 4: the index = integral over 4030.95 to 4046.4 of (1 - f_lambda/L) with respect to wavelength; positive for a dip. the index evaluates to 0.4 Angstrom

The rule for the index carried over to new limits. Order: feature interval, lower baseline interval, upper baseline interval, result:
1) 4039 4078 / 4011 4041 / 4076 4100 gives 0.8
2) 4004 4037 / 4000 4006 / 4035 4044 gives 0.3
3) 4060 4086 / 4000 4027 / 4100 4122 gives 0.5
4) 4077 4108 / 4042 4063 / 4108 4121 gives 0.9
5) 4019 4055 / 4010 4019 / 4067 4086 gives 0.2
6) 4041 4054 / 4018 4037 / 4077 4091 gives 0.2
